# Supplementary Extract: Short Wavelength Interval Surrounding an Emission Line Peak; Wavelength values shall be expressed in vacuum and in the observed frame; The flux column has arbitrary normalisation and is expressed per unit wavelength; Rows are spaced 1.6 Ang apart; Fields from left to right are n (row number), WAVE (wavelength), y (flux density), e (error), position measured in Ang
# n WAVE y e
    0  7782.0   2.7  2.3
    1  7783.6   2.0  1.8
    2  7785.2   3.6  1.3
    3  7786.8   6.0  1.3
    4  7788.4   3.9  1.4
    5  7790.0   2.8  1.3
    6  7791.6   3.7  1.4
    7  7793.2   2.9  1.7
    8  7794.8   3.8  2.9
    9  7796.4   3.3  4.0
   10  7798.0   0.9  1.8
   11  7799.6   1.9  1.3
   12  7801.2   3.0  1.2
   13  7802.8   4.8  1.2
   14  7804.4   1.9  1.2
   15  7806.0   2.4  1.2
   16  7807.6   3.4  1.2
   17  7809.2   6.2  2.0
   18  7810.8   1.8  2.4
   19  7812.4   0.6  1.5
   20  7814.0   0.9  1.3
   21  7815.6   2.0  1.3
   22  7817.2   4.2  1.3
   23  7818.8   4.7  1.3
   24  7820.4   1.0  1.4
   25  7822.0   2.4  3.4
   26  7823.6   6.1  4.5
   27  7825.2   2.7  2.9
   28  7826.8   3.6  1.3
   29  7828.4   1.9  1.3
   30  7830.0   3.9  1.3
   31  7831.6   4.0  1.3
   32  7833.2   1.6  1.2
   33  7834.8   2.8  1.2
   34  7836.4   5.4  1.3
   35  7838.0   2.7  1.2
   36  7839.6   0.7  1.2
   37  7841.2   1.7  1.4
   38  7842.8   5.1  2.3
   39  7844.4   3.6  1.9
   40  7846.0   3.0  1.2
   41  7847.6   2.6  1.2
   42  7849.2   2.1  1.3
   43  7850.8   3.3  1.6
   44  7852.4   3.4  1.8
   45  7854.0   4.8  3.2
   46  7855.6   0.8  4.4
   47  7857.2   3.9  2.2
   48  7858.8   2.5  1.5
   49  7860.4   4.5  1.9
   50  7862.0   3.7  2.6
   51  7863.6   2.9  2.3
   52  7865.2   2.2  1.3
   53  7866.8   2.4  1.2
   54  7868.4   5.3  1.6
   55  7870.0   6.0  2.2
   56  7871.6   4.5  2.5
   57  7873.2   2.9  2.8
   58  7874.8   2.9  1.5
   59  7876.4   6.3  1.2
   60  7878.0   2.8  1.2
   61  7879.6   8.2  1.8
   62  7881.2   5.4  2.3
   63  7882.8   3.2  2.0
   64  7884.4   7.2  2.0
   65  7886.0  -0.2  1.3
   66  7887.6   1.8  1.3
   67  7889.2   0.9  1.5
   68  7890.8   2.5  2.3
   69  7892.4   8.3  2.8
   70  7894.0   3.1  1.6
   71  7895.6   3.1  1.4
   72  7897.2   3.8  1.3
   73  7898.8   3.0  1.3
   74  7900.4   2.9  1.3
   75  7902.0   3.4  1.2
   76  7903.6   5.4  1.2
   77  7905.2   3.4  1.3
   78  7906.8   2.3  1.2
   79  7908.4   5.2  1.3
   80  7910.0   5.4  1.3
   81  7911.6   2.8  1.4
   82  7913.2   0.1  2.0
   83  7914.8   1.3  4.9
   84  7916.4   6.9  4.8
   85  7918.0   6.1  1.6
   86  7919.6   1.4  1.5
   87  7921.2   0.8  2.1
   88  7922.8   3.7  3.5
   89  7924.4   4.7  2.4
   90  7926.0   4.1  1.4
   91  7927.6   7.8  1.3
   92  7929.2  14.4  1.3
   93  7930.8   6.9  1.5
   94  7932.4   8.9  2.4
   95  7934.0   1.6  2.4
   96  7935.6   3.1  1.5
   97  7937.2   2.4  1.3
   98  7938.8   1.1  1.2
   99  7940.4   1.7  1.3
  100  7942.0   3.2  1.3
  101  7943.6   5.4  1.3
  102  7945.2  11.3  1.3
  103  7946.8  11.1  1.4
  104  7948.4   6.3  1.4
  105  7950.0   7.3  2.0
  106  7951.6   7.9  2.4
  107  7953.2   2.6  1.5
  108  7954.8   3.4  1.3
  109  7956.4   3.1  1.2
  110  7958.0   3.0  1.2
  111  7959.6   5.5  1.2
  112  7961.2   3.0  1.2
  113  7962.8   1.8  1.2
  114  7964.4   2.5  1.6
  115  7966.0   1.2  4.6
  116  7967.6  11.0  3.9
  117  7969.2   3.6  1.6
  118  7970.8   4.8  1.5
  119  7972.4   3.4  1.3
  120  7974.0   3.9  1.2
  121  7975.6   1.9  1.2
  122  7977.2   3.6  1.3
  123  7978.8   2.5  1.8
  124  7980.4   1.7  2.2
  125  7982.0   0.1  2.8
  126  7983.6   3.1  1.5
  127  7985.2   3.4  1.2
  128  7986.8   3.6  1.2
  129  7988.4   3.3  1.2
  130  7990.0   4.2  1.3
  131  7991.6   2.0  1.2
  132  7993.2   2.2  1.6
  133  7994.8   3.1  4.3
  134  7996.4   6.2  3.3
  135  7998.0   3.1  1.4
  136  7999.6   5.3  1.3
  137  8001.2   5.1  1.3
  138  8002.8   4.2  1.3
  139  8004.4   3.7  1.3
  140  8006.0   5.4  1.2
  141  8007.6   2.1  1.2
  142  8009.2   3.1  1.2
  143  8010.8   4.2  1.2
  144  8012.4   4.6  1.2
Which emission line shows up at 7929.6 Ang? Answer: [S II]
